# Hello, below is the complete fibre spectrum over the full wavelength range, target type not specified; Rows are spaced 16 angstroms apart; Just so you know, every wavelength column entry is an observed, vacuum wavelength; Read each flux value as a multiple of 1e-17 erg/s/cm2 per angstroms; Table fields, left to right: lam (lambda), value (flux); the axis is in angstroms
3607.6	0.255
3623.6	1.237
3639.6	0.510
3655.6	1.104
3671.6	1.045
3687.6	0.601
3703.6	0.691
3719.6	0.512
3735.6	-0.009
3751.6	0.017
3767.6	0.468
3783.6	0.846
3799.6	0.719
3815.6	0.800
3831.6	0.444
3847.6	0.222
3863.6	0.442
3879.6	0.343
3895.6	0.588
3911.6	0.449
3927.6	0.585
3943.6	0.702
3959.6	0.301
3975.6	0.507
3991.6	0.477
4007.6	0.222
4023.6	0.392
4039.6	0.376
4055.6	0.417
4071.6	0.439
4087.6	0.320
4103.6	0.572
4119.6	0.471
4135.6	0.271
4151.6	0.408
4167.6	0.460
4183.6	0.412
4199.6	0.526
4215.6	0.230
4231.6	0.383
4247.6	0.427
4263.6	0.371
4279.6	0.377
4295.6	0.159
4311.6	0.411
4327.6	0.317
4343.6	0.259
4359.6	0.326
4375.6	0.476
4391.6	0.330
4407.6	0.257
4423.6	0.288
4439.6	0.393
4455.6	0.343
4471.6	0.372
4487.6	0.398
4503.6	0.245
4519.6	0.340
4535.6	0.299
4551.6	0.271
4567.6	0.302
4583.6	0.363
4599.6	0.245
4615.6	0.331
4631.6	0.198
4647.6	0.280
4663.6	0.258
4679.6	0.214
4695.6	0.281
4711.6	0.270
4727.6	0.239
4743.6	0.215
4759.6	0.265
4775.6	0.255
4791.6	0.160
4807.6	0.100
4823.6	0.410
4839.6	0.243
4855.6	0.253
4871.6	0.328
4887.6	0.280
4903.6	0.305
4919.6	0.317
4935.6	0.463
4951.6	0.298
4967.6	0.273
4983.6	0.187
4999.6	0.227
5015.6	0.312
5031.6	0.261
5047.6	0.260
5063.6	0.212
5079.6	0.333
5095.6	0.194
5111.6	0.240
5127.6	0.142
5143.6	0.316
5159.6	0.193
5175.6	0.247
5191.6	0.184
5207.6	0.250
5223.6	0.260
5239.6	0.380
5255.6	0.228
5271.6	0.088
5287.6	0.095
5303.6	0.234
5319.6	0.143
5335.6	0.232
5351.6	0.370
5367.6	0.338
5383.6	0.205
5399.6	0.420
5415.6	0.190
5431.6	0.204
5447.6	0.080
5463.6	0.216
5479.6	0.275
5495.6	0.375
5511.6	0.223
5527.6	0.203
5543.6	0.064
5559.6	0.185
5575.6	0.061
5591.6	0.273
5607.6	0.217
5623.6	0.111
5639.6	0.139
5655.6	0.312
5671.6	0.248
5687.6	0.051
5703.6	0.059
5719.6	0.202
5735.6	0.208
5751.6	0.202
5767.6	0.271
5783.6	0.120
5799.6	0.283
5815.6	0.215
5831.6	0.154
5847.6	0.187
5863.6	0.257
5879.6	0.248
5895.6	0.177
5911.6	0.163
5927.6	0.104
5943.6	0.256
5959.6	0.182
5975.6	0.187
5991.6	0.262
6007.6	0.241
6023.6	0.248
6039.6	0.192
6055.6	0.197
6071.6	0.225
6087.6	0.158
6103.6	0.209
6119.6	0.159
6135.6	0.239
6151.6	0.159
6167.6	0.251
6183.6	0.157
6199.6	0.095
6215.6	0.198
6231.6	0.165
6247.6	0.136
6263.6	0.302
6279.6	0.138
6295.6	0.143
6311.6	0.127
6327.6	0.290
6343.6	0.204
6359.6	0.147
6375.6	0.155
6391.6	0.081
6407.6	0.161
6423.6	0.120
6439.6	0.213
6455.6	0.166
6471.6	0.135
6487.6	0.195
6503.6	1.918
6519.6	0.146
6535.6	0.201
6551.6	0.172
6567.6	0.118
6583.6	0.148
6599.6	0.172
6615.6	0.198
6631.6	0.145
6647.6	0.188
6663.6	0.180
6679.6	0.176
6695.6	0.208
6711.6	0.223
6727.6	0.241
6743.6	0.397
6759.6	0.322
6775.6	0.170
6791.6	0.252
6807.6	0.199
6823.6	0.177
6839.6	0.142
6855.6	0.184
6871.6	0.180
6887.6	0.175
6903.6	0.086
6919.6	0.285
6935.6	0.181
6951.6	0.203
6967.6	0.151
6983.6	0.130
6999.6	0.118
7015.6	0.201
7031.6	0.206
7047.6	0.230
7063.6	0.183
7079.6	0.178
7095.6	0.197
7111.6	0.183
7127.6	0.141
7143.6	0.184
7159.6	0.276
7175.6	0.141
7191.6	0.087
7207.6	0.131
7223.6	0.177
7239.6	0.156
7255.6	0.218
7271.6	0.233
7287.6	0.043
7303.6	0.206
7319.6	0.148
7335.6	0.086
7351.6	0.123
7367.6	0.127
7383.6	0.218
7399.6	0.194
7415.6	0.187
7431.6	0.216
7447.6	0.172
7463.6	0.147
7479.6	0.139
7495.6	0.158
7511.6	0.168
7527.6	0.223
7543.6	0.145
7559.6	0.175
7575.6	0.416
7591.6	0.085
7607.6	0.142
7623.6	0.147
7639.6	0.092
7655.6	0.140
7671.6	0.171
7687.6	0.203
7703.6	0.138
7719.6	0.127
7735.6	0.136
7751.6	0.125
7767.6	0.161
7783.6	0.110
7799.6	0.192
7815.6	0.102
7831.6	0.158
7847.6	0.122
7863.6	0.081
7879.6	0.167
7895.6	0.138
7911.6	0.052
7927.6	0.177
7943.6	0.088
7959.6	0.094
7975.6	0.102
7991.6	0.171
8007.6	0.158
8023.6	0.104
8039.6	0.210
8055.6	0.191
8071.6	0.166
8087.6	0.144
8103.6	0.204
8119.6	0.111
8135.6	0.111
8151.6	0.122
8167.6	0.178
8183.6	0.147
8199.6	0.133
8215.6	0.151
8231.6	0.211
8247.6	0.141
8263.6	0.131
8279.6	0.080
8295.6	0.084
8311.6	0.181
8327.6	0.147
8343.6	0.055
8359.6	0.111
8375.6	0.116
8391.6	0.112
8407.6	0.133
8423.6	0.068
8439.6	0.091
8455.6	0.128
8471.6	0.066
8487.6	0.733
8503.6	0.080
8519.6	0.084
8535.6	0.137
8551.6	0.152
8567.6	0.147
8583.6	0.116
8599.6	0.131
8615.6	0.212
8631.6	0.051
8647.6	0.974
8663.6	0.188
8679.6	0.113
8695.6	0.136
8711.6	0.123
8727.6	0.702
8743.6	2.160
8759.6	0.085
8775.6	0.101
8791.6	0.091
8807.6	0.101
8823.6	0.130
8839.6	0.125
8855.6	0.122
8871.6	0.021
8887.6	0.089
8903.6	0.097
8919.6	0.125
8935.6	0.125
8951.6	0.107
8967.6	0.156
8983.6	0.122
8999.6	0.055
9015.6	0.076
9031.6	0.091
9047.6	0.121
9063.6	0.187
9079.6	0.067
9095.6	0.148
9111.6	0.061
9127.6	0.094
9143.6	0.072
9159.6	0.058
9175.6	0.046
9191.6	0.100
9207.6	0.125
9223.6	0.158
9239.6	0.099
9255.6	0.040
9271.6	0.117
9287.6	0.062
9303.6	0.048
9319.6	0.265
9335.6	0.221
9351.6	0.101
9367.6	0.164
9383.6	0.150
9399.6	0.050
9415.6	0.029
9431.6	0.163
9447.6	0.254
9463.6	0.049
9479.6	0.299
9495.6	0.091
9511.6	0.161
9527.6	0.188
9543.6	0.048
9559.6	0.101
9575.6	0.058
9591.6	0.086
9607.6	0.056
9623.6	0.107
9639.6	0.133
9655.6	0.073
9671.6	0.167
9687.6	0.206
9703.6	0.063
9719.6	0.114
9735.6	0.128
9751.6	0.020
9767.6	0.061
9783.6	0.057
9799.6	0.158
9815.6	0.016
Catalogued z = 0.744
